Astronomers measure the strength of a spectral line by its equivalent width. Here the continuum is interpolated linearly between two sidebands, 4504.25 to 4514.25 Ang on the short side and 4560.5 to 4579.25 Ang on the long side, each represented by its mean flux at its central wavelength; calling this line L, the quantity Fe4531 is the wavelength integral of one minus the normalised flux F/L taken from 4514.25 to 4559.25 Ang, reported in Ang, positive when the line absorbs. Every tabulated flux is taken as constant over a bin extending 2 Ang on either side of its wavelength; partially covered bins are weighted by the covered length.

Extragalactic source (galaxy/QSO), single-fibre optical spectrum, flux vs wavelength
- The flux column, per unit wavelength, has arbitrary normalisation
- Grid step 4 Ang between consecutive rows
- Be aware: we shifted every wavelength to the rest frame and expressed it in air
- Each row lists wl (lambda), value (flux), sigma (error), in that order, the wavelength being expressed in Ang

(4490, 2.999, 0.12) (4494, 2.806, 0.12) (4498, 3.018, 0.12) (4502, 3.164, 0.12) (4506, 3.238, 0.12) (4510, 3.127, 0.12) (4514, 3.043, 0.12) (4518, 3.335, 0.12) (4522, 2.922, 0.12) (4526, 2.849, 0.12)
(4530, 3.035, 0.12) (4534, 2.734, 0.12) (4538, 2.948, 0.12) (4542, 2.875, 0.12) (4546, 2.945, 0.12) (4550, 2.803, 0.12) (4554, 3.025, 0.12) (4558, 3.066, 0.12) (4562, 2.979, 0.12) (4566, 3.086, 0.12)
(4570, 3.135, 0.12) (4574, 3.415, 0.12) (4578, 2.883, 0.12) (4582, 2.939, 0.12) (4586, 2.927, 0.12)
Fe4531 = 2.5 Ang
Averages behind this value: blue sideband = 3.15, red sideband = 3.11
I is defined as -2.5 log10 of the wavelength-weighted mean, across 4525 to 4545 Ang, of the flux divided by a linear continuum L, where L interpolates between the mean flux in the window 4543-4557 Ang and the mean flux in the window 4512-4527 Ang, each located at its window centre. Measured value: 0.04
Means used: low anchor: 3.05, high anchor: 2.93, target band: 2.89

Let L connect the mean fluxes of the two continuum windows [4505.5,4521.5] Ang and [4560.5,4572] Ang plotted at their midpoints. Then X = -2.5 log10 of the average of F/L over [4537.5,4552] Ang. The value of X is 0.079 mag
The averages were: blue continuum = 3.16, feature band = 2.89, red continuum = 3.07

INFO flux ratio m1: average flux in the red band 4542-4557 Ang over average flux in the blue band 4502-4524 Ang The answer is 0.93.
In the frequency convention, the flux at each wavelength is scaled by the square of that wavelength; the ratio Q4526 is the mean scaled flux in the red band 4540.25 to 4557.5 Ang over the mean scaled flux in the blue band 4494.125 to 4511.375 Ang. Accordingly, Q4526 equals 1.0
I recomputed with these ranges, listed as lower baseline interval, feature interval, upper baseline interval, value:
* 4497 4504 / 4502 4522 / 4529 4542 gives -0.04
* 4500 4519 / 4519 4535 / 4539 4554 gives 0.04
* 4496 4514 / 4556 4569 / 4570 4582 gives 0.02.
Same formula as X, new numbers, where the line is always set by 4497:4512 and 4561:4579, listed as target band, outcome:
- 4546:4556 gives 0.07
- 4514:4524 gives 0.01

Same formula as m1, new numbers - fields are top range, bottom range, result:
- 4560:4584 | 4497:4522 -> 0.98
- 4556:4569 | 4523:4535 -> 1.06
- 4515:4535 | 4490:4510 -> 0.98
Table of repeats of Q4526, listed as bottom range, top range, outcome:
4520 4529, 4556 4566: 1.06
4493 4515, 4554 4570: 1.02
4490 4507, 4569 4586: 1.05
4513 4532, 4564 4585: 1.04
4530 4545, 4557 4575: 1.10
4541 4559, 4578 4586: 1.01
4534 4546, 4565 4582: 1.09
